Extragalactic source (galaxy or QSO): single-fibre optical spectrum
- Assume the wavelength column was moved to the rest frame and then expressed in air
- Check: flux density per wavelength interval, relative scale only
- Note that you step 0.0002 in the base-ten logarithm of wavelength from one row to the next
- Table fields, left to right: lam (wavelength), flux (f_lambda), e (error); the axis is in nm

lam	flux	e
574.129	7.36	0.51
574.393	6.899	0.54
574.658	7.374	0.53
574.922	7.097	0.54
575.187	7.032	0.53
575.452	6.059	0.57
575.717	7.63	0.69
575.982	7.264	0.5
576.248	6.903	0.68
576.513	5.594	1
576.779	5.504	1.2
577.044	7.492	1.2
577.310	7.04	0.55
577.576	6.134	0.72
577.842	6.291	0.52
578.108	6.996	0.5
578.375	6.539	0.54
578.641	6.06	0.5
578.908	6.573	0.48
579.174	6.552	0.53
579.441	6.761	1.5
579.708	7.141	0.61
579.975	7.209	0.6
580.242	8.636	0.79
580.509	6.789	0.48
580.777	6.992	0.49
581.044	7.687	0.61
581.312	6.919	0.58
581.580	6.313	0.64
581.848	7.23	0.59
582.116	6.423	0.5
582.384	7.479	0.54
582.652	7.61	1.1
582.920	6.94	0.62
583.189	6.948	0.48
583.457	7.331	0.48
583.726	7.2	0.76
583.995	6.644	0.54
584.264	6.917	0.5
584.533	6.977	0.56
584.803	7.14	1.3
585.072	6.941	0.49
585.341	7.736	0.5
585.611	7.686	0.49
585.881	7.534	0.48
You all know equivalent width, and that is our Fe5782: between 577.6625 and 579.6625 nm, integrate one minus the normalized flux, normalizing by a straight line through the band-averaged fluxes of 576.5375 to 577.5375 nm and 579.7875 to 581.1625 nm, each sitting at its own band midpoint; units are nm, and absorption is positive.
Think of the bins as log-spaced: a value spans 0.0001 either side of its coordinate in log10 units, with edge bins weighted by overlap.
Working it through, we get 0.11 nm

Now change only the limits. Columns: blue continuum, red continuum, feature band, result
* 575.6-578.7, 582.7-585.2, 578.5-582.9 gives -0.12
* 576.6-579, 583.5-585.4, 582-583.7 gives -0.05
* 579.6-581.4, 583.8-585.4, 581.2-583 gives 0.06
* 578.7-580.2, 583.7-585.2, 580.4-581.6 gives -0.01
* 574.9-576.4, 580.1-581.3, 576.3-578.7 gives 0.24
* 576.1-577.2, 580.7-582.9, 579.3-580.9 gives -0.09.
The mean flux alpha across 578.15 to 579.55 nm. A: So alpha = 6.52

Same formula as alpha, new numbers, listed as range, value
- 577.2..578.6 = 6.56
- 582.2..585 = 7.1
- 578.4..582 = 6.97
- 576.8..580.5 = 6.84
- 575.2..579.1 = 6.59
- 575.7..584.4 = 6.89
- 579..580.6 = 7.18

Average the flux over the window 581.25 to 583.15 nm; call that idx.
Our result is 6.99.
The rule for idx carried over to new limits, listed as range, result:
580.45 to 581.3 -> 7.15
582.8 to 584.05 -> 7.04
